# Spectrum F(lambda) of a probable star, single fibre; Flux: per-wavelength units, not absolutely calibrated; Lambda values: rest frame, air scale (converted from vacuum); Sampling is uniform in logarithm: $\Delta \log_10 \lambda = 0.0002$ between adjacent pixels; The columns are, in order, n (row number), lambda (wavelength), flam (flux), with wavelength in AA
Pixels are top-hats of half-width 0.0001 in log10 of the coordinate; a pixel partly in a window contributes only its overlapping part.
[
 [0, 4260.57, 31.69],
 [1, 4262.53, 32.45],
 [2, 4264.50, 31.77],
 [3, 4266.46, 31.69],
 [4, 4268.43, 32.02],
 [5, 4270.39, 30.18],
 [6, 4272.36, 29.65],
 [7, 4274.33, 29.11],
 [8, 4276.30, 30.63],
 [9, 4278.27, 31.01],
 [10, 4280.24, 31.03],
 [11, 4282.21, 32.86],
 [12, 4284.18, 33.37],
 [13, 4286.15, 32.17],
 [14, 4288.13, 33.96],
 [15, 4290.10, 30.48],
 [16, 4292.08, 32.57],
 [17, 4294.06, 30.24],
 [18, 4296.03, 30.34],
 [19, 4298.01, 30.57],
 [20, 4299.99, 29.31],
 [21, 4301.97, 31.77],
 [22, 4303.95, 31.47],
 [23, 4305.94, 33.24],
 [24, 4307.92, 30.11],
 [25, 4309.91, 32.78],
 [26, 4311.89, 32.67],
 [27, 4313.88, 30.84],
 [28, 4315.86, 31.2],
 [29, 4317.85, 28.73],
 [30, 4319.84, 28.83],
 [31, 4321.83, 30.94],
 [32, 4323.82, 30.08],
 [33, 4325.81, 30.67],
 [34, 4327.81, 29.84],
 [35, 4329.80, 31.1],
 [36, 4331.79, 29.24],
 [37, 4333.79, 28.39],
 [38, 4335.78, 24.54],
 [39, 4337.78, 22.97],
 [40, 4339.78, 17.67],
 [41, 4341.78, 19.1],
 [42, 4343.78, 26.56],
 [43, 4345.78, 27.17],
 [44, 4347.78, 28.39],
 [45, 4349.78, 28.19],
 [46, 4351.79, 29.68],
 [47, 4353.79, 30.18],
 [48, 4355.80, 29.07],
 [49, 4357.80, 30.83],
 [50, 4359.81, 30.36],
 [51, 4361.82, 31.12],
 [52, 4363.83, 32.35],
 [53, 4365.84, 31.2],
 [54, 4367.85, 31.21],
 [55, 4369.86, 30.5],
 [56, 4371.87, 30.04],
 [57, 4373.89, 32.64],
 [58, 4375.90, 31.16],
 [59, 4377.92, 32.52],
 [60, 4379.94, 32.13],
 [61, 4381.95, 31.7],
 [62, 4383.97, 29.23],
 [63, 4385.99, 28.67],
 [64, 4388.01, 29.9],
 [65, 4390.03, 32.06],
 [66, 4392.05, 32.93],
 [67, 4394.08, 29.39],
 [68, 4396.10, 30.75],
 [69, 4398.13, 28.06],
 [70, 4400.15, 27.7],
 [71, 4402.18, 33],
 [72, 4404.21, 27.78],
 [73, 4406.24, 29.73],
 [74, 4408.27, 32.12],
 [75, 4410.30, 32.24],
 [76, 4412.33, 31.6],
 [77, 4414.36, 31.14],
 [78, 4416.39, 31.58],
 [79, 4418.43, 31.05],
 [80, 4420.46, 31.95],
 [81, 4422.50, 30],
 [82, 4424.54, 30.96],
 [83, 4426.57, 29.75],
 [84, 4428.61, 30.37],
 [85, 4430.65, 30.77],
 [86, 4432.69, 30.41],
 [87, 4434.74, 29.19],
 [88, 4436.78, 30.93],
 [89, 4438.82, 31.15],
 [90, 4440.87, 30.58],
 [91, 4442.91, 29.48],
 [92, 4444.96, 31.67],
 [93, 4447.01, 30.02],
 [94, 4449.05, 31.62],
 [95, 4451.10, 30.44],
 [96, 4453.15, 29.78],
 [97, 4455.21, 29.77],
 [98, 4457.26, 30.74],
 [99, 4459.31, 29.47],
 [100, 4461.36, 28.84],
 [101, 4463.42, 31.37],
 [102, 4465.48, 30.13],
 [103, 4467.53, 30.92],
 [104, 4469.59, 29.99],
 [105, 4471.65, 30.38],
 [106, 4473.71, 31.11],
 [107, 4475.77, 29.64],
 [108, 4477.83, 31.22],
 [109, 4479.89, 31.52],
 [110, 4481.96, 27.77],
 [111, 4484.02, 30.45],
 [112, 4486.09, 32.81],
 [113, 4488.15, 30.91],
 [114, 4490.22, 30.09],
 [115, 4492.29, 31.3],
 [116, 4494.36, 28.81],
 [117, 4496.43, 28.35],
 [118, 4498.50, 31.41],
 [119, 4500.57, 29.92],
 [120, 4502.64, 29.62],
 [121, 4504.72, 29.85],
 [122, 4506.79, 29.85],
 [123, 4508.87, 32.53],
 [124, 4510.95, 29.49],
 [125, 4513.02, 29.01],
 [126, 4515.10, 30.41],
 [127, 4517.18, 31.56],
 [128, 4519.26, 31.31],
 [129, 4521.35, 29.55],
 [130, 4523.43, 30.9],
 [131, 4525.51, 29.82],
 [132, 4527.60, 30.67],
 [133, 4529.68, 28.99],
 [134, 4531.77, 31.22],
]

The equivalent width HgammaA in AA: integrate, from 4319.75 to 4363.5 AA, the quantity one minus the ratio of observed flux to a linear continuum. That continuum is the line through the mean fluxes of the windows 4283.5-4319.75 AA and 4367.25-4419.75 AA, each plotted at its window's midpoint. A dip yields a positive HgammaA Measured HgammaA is 4.4 AA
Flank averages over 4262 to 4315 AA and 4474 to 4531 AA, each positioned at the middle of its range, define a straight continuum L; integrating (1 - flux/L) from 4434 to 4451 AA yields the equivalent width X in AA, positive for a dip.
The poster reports 0.0 AA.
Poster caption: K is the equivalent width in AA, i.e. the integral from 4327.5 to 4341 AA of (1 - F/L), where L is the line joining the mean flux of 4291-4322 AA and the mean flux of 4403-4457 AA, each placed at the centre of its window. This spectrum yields 2.2 AA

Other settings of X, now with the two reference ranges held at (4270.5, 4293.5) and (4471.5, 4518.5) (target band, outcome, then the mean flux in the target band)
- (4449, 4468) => 0.2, 30.2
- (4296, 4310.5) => 0.1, 31.2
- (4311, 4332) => 0.6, 30.4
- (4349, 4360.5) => 0.5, 29.7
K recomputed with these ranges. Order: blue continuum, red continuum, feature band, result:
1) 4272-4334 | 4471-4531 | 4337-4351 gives 2.9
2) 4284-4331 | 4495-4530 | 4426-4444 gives 0.1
